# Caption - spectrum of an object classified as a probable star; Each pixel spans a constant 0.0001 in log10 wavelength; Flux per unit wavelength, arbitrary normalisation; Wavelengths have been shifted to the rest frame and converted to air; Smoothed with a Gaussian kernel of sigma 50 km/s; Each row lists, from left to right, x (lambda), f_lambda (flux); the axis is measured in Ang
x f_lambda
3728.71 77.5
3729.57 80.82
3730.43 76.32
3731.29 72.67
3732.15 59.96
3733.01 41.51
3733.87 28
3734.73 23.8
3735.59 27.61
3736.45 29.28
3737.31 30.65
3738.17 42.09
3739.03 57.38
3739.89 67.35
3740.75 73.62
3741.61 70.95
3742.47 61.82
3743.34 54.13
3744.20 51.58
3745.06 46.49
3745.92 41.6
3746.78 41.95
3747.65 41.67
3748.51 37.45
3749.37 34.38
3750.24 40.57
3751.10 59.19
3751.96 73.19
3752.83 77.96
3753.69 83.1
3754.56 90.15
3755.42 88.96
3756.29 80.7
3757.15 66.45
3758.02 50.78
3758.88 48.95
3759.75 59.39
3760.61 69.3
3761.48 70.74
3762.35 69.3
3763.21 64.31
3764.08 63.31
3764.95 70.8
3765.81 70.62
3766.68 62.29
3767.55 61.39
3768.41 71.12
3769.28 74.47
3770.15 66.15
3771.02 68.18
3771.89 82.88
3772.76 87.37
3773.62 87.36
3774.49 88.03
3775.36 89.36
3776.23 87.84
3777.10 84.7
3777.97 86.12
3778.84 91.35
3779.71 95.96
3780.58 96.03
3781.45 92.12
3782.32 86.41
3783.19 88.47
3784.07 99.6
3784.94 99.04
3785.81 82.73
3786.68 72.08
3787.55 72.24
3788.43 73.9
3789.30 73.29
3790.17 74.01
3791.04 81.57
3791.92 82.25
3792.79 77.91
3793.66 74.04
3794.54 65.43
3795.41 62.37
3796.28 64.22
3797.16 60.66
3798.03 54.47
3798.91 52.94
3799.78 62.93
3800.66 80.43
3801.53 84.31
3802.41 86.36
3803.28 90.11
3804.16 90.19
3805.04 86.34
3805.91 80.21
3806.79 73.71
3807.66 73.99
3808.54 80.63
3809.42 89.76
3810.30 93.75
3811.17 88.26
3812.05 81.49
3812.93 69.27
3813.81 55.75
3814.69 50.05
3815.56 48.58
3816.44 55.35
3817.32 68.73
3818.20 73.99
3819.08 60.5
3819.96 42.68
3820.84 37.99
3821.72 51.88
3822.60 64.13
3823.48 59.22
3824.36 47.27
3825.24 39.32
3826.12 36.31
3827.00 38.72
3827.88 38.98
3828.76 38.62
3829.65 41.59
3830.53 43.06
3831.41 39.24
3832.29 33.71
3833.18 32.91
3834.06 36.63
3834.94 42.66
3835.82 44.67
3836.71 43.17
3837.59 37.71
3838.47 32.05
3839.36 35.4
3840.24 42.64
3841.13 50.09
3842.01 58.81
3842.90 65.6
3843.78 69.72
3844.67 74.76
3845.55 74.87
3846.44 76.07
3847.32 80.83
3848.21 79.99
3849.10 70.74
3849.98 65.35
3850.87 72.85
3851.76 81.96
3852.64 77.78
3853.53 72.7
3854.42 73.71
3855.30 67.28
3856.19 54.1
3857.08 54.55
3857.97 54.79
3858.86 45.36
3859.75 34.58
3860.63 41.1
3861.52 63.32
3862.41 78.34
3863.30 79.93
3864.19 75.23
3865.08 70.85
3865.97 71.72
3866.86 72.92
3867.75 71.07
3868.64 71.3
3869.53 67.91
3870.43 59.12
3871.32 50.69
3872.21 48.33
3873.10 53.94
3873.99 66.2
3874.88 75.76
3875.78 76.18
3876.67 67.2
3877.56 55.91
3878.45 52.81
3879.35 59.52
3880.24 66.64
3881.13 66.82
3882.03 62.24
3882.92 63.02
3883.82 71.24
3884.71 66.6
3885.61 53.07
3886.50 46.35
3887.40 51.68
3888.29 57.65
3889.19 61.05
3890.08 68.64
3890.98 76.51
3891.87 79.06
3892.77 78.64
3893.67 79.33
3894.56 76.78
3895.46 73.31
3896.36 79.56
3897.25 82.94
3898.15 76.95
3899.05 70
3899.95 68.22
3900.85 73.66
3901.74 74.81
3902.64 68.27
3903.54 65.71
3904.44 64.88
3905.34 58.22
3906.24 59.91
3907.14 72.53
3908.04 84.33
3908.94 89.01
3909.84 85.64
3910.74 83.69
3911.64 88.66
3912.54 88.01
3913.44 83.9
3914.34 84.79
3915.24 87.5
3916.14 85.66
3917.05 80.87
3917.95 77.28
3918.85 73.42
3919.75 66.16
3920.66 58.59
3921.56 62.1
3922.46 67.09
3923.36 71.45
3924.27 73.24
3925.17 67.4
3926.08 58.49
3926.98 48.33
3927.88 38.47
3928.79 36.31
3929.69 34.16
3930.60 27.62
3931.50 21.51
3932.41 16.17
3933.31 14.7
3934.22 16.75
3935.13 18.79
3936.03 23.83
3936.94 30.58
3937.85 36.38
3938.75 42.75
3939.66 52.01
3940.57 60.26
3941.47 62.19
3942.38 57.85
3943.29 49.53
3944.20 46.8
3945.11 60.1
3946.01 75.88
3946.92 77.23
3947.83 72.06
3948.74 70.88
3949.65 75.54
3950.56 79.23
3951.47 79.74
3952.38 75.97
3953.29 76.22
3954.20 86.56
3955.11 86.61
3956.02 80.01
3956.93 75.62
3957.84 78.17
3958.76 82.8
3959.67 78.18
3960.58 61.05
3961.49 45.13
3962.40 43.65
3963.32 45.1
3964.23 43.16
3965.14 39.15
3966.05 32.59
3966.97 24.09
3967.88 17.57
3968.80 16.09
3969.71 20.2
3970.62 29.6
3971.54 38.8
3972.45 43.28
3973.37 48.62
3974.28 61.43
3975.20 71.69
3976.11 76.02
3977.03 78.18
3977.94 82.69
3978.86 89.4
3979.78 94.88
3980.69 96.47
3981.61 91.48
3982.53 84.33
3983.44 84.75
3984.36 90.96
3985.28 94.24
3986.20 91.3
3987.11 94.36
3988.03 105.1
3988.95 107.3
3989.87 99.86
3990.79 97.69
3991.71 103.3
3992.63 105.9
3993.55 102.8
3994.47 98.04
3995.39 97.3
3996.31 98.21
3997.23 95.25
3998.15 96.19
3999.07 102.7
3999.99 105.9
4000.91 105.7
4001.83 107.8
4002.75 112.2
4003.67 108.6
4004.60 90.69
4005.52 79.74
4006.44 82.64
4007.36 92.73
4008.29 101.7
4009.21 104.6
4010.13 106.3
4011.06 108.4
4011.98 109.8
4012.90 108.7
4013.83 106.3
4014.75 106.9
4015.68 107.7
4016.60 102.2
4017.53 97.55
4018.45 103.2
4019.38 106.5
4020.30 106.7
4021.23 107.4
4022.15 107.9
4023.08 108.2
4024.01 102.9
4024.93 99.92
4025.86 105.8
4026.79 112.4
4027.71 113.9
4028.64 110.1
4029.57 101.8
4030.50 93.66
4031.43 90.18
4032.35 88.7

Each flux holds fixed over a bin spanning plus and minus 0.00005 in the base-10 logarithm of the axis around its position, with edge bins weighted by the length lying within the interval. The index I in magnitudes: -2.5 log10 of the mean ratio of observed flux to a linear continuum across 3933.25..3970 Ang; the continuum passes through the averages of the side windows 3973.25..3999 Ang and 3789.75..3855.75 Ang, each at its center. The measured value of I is 0.49 mag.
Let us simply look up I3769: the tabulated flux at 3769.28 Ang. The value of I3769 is 74.47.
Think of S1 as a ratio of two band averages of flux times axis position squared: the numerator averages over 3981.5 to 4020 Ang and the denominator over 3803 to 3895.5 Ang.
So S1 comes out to 1.7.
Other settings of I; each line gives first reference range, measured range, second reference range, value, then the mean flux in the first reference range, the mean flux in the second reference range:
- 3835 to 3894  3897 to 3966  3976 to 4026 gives 0.27 mag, 63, 99.3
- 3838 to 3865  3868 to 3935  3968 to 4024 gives 0.13 mag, 63.6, 90.9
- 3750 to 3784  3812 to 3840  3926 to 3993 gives 0.46 mag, 76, 61.6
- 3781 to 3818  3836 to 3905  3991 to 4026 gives 0.29 mag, 75.7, 102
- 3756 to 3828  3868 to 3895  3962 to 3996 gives 0.12 mag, 71.6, 71.6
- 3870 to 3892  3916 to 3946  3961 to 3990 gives 0.27 mag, 62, 64.7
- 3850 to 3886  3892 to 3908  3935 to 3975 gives -0.19 mag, 64.2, 55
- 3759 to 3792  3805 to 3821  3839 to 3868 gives 0.05 mag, 78.5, 65.5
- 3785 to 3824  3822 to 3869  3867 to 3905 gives 0.20 mag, 70.8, 66.7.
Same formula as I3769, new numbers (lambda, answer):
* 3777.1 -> 84.7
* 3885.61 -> 53.07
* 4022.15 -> 107.9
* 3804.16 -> 90.19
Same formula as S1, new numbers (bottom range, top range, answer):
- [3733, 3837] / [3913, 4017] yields 1.23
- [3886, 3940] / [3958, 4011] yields 1.32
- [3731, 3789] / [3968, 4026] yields 1.54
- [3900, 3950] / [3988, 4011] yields 1.73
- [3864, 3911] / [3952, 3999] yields 1.13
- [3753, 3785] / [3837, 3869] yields 0.86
